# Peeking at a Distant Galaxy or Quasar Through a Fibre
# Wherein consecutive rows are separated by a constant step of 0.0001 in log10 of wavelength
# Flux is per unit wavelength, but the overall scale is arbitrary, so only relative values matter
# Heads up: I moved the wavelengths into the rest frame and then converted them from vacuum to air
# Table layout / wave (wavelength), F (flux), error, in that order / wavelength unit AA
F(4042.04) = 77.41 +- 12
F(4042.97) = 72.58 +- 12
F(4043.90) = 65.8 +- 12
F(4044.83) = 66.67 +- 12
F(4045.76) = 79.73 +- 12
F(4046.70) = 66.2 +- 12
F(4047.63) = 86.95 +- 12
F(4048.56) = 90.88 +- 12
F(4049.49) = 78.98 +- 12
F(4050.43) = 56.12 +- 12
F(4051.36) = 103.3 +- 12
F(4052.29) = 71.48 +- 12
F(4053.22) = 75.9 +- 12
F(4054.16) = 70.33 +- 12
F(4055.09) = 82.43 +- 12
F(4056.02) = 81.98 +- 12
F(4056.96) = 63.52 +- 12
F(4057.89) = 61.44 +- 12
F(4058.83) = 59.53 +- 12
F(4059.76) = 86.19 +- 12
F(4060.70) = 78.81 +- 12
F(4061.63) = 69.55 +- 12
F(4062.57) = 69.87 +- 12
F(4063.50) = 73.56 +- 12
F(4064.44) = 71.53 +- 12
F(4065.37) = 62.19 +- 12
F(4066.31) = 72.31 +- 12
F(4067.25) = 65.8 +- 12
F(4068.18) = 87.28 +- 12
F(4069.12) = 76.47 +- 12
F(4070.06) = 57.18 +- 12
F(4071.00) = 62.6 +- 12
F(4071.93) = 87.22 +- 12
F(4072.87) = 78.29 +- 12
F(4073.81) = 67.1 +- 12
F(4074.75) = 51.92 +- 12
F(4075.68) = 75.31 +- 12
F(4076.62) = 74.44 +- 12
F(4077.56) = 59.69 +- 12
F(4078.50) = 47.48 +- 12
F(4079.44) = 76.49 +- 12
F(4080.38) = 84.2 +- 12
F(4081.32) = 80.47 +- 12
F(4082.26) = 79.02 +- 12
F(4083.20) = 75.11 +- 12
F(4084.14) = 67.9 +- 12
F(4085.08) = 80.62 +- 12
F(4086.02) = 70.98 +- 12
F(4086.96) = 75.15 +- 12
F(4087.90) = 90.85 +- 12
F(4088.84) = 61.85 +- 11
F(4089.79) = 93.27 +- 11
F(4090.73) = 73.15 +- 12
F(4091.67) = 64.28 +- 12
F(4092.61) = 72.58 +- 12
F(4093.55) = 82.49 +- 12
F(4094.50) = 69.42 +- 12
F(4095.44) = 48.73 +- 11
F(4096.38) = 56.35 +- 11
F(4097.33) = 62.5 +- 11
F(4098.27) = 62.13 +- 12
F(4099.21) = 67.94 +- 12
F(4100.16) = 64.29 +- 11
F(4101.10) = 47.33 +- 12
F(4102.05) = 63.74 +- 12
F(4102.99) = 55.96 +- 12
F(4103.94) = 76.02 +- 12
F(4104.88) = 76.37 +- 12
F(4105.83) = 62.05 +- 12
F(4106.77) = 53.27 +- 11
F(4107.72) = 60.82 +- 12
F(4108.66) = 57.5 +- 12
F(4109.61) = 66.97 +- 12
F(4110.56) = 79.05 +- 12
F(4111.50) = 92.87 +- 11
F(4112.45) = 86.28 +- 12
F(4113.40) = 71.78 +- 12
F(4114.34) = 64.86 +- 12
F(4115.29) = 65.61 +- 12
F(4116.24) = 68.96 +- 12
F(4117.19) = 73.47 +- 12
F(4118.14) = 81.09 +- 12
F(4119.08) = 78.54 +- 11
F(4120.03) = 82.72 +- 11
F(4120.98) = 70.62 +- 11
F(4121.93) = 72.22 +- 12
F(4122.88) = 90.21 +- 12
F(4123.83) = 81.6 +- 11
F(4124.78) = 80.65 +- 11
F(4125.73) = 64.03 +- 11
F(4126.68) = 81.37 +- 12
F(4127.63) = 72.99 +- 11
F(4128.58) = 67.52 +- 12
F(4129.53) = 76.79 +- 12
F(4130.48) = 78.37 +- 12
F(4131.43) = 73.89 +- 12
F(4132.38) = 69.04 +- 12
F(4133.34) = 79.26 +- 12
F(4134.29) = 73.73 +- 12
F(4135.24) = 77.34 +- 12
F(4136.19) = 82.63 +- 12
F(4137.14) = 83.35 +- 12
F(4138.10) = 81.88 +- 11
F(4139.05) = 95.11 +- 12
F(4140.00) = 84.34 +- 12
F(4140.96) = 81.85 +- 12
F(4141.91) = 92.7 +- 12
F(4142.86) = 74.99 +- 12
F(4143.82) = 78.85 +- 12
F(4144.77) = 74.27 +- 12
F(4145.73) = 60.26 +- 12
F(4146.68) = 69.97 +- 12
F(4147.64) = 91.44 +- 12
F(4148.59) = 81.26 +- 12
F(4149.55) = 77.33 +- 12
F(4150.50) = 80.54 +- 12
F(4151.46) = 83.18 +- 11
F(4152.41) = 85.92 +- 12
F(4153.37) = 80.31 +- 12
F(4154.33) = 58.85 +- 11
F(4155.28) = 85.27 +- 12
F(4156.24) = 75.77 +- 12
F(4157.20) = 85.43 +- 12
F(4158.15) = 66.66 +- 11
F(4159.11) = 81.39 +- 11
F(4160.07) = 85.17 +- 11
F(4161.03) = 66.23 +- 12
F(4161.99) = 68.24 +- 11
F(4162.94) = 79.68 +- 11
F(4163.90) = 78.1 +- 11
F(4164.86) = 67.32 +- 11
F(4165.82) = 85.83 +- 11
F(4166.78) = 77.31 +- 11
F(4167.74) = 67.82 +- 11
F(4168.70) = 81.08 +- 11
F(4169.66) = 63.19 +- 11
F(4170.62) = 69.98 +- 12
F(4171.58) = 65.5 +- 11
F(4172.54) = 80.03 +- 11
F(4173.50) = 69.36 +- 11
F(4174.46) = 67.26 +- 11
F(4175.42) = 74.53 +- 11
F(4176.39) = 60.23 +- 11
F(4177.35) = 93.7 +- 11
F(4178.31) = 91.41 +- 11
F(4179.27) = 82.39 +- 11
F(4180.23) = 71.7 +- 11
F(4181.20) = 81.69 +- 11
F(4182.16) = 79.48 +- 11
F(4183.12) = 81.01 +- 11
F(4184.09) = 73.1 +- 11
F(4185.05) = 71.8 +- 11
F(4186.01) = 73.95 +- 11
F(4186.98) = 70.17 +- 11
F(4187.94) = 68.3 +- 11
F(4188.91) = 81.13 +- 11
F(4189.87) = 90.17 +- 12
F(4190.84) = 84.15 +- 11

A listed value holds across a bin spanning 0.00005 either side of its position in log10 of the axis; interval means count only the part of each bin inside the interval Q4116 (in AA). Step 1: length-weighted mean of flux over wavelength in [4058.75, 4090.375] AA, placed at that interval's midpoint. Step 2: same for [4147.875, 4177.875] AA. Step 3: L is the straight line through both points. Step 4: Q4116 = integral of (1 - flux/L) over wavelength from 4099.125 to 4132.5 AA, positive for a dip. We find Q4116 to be 1.1 AA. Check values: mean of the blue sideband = 72.8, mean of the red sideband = 75.7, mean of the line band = 71.7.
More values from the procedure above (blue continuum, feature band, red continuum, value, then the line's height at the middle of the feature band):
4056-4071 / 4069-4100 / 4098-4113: -0.8 AA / 68.8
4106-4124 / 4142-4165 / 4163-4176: -1.2 AA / 73.1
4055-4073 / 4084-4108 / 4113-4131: 1.9 AA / 73.7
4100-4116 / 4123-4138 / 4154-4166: -1.2 AA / 71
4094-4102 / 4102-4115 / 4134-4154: -0.9 AA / 64.7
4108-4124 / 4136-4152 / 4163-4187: -1.2 AA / 75.3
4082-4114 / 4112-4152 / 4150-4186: -2.6 AA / 72.8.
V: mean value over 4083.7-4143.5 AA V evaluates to 73.3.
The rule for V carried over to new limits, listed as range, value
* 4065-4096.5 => 71.6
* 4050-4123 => 71.2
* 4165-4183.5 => 75.8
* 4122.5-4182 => 77.2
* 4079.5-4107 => 69.8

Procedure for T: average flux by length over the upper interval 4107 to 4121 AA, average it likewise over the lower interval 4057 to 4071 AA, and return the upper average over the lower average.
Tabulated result 1.0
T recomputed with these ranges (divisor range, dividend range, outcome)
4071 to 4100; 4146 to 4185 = 1.08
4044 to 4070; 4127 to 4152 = 1.06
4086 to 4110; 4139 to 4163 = 1.18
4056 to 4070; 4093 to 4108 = 0.89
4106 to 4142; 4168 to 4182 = 0.99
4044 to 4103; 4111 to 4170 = 1.08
